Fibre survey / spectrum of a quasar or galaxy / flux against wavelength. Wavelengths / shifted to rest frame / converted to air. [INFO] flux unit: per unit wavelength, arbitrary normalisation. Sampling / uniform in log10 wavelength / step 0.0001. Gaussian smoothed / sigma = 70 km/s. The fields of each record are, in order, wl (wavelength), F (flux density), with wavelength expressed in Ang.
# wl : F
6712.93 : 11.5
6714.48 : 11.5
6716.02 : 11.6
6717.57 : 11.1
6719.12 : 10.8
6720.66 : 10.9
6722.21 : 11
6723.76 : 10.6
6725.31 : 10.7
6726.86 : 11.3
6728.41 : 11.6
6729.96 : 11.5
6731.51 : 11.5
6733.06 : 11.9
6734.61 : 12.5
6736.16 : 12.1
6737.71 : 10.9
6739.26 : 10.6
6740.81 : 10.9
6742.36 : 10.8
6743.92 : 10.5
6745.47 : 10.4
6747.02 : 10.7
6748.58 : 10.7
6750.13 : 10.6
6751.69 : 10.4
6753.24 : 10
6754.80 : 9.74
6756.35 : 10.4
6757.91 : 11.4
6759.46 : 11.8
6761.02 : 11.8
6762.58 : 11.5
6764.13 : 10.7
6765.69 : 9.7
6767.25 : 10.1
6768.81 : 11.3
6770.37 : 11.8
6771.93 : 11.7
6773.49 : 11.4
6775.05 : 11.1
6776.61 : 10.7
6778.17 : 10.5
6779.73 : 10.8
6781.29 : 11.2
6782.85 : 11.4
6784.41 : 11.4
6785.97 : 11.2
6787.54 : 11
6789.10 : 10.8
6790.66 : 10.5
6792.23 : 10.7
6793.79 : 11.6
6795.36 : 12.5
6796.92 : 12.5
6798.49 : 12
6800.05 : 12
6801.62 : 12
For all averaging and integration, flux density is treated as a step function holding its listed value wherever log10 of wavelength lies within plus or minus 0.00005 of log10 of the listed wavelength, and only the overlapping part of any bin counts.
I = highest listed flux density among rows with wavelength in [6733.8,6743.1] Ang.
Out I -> 12.5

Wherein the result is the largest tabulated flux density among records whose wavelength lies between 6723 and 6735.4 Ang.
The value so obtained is 12.5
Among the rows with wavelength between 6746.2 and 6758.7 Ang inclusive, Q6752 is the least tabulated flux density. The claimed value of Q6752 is 9.74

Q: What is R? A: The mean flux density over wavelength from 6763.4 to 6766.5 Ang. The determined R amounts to 10.2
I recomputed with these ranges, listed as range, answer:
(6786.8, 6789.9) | 11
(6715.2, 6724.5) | 11.6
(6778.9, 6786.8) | 11.4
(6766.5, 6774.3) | 11.8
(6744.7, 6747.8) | 10.7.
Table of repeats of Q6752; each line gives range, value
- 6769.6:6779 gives 10.5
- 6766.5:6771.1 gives 10.1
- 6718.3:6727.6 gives 10.6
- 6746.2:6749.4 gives 10.7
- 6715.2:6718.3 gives 11.1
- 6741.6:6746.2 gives 10.4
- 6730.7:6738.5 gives 10.9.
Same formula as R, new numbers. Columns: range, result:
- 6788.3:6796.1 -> 11.2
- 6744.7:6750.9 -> 10.6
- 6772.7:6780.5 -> 10.9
